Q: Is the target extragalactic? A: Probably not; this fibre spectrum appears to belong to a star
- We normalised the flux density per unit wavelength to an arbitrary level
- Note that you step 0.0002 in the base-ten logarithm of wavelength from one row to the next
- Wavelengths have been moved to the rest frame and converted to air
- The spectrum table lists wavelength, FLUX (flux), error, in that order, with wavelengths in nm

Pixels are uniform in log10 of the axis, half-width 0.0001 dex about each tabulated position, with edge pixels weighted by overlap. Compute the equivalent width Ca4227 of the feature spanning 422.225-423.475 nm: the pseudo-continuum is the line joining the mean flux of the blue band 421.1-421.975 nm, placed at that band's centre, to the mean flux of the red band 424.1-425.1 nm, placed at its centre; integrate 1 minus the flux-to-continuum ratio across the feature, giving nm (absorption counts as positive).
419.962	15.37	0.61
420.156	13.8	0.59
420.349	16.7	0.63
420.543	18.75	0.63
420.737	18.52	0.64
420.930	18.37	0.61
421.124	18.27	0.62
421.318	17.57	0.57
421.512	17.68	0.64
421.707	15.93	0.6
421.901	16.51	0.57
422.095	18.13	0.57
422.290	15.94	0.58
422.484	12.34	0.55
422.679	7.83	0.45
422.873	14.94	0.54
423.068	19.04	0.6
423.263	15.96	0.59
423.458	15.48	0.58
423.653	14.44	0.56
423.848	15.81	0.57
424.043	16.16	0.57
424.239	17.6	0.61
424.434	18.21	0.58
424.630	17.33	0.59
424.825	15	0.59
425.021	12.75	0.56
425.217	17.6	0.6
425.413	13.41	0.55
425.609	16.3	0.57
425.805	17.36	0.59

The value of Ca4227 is 0.17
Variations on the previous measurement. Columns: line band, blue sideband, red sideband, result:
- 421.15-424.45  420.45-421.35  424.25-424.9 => 0.34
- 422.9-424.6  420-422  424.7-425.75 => -0.07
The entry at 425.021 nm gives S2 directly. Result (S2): 12.75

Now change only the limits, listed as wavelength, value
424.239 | 17.6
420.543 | 18.75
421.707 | 15.93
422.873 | 14.94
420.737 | 18.52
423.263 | 15.96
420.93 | 18.37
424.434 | 18.21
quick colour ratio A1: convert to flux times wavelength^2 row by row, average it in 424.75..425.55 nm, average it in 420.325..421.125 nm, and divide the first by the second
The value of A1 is 0.83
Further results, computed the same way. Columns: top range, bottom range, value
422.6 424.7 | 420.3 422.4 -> 0.91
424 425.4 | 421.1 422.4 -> 0.96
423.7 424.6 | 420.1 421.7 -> 0.98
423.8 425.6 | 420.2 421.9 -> 0.93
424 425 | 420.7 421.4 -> 0.93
